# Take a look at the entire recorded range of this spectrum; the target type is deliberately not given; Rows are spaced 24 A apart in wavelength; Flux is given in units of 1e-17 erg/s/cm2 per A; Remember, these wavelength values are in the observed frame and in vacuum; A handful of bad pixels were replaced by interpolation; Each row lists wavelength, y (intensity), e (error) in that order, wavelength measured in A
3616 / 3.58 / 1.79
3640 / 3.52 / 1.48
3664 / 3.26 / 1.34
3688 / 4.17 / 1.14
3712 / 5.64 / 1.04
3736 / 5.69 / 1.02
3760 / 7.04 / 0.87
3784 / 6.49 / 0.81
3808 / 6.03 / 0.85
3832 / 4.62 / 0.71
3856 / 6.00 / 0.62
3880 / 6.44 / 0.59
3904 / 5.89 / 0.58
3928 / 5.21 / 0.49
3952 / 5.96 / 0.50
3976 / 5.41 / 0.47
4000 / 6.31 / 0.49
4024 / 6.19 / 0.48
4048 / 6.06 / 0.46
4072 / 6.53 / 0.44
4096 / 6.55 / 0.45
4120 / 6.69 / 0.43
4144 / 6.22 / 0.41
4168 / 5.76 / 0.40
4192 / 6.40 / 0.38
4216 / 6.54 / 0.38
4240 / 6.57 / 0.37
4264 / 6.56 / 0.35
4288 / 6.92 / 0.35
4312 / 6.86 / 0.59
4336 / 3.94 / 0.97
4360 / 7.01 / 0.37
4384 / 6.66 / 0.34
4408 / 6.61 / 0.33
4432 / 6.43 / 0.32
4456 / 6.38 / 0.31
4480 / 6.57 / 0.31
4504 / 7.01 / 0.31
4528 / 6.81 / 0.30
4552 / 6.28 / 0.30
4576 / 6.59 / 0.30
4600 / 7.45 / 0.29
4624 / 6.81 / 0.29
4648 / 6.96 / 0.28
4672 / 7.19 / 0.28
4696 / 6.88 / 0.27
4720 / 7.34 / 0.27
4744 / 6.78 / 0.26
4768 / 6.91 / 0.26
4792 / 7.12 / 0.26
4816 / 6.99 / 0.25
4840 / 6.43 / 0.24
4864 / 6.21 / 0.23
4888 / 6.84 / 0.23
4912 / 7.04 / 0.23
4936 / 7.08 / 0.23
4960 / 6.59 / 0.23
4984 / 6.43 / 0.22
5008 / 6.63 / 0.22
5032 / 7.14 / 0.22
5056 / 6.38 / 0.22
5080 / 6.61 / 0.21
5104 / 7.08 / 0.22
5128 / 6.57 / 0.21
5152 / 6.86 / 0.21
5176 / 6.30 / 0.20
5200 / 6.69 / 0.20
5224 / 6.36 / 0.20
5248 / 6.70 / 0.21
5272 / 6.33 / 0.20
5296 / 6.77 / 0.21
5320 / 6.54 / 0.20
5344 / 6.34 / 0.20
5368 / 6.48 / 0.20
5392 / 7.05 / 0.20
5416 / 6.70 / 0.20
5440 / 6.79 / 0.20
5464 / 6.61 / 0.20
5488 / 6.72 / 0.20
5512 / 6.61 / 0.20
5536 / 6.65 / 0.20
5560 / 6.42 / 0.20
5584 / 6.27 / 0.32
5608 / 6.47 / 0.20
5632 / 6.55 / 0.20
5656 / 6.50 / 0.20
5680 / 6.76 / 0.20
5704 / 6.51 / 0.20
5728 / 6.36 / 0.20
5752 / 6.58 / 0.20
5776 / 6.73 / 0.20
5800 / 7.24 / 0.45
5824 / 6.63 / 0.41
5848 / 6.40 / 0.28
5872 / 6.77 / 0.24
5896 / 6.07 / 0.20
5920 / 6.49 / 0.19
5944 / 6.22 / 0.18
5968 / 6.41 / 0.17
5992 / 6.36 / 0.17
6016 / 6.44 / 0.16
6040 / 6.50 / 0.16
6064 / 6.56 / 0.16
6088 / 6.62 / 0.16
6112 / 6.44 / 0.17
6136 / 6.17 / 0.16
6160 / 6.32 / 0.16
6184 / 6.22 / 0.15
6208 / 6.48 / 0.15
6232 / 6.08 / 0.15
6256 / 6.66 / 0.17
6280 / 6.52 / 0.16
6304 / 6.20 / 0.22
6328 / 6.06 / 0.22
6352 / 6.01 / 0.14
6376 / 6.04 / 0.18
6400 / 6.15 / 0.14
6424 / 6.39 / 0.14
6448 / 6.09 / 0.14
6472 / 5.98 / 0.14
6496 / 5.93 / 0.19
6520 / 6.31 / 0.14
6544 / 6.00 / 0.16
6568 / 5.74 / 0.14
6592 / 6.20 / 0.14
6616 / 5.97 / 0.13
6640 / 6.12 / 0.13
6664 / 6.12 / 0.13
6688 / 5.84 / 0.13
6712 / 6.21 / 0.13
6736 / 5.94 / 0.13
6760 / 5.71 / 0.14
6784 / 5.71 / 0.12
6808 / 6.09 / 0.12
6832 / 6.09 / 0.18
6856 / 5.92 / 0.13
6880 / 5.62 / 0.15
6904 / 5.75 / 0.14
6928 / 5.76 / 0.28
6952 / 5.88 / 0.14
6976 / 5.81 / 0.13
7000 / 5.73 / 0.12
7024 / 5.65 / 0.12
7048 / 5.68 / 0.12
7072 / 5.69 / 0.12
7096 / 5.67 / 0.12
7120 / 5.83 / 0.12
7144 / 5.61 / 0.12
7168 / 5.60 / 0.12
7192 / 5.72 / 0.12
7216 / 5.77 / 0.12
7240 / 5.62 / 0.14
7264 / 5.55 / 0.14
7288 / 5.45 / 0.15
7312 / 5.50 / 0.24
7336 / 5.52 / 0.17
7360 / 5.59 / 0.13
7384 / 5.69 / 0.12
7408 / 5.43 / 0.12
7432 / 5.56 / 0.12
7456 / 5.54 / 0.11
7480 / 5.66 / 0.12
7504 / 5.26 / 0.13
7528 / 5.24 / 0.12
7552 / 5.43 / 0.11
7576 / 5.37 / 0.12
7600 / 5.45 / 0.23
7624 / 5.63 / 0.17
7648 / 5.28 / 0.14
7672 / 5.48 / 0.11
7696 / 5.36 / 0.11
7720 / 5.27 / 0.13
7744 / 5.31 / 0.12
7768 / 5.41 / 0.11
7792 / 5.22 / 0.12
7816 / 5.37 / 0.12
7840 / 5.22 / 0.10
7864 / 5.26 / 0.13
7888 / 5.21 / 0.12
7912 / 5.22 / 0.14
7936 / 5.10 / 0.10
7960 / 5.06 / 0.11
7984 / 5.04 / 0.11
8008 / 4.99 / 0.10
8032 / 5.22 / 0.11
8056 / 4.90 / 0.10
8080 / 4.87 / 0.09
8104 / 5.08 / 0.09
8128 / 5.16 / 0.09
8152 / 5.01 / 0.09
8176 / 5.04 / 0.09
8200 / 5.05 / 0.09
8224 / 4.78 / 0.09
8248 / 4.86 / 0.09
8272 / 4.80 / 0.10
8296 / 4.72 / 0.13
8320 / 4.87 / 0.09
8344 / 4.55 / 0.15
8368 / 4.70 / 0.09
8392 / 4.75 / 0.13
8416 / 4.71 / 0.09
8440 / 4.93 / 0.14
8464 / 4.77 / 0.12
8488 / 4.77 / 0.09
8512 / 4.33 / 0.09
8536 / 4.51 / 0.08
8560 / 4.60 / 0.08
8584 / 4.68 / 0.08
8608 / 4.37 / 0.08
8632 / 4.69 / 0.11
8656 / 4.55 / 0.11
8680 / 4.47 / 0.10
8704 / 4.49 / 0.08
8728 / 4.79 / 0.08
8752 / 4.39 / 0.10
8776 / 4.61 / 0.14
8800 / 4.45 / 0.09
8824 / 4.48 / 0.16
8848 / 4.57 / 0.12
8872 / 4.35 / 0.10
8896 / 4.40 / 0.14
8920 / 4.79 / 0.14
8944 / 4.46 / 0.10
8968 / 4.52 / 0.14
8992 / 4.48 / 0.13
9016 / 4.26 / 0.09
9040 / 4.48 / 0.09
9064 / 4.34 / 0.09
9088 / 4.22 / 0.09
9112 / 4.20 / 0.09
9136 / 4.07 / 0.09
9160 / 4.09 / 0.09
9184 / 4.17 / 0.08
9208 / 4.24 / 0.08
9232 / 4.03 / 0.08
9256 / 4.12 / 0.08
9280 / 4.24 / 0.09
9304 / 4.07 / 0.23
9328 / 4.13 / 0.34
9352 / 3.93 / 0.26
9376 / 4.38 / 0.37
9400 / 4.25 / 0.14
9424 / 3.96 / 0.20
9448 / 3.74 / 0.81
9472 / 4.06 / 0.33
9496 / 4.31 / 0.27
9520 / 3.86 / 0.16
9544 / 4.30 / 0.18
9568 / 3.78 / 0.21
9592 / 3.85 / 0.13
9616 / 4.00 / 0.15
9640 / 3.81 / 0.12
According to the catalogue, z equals 0.000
